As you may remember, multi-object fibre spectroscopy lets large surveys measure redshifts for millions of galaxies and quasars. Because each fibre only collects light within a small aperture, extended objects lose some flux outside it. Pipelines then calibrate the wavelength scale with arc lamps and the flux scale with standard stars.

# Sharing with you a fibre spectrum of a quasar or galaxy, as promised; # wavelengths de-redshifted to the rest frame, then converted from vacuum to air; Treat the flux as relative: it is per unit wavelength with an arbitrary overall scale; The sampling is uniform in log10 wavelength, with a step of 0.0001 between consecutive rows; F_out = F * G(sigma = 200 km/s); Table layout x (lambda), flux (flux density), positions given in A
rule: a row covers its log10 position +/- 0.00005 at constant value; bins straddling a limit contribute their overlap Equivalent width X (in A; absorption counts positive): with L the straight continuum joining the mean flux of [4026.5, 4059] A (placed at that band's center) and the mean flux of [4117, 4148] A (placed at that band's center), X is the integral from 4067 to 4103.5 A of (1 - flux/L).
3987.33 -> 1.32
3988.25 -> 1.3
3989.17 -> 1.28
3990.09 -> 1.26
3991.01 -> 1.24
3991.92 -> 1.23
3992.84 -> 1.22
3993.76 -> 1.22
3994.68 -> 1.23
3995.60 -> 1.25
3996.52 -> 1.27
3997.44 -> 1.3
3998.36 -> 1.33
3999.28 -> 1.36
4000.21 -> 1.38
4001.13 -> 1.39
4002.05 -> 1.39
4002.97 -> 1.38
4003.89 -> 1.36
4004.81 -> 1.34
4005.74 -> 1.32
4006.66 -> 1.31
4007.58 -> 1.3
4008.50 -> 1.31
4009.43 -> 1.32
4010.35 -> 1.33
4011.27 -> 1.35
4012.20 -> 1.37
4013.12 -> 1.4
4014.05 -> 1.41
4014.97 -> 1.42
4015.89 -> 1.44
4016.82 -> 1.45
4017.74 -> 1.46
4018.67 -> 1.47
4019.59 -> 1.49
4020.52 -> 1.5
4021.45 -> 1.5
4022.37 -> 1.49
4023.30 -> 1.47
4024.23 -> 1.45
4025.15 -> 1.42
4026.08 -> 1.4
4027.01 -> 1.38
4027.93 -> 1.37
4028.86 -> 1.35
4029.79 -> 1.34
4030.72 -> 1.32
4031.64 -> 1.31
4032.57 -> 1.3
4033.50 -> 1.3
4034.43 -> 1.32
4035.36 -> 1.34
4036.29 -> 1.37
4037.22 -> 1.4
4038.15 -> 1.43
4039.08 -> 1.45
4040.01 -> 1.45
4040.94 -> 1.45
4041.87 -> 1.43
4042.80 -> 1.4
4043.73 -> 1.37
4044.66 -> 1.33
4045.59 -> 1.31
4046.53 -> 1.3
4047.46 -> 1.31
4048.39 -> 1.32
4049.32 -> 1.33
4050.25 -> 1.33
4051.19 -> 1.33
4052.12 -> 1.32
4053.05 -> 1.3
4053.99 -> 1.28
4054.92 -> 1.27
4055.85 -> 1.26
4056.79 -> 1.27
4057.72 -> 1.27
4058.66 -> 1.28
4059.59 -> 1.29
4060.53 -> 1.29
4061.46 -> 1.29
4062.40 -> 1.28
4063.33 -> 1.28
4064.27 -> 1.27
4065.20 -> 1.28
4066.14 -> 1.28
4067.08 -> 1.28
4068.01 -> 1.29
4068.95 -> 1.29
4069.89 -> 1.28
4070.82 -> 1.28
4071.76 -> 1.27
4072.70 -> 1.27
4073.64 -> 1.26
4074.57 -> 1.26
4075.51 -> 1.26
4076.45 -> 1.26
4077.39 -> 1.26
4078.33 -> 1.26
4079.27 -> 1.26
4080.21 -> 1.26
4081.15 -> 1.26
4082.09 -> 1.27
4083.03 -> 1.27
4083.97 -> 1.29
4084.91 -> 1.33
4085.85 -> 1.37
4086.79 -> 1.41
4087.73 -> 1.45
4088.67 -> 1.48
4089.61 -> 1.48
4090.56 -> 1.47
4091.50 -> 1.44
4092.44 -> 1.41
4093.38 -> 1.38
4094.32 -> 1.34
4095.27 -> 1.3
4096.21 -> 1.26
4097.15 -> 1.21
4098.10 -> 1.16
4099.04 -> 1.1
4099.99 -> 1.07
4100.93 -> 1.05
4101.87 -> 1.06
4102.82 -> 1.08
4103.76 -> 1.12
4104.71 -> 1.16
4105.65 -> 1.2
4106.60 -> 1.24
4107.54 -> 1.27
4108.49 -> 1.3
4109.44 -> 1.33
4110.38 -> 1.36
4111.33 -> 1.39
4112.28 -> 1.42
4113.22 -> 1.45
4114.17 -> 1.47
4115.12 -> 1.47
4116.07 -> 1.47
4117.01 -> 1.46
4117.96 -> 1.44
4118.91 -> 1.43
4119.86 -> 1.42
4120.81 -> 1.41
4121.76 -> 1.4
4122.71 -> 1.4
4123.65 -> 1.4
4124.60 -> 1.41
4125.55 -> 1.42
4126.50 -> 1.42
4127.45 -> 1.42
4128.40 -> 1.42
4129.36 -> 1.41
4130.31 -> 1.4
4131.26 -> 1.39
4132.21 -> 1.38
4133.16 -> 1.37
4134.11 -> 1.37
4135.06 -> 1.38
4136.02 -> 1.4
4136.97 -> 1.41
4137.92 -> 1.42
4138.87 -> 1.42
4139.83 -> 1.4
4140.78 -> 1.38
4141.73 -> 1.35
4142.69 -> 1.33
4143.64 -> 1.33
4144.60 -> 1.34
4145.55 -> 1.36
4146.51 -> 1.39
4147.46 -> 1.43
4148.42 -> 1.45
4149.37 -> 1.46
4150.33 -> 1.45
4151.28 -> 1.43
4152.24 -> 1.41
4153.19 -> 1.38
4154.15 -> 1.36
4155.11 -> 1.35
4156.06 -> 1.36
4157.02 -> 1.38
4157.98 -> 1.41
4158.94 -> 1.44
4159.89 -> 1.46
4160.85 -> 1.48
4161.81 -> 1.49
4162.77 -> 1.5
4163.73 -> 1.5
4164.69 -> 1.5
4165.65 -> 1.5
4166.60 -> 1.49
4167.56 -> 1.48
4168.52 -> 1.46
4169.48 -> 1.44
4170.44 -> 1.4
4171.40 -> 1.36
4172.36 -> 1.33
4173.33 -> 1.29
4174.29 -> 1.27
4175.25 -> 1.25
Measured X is 2.3 A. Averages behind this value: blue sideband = 1.34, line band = 1.28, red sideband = 1.4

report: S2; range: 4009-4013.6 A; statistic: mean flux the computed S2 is 1.35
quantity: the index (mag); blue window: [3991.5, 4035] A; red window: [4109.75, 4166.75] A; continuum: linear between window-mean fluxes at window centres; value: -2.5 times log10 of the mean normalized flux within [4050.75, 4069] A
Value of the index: 0.08 mag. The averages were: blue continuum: 1.36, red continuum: 1.42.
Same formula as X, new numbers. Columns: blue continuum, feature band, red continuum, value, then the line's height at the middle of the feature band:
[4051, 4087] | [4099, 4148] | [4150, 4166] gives 0.91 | 1.38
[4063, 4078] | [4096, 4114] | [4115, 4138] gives 1.76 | 1.36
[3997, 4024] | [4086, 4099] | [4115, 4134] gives 0.45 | 1.41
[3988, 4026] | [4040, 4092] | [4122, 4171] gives 2.53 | 1.38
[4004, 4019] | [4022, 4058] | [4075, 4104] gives -0.42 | 1.34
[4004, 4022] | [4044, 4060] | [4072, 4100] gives 0.55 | 1.35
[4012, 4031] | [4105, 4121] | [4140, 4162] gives 0.30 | 1.41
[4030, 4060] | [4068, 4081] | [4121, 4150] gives 0.84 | 1.36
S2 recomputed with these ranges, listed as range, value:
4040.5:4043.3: 1.43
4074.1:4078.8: 1.26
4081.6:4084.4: 1.28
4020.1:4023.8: 1.49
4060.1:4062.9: 1.29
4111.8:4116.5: 1.45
